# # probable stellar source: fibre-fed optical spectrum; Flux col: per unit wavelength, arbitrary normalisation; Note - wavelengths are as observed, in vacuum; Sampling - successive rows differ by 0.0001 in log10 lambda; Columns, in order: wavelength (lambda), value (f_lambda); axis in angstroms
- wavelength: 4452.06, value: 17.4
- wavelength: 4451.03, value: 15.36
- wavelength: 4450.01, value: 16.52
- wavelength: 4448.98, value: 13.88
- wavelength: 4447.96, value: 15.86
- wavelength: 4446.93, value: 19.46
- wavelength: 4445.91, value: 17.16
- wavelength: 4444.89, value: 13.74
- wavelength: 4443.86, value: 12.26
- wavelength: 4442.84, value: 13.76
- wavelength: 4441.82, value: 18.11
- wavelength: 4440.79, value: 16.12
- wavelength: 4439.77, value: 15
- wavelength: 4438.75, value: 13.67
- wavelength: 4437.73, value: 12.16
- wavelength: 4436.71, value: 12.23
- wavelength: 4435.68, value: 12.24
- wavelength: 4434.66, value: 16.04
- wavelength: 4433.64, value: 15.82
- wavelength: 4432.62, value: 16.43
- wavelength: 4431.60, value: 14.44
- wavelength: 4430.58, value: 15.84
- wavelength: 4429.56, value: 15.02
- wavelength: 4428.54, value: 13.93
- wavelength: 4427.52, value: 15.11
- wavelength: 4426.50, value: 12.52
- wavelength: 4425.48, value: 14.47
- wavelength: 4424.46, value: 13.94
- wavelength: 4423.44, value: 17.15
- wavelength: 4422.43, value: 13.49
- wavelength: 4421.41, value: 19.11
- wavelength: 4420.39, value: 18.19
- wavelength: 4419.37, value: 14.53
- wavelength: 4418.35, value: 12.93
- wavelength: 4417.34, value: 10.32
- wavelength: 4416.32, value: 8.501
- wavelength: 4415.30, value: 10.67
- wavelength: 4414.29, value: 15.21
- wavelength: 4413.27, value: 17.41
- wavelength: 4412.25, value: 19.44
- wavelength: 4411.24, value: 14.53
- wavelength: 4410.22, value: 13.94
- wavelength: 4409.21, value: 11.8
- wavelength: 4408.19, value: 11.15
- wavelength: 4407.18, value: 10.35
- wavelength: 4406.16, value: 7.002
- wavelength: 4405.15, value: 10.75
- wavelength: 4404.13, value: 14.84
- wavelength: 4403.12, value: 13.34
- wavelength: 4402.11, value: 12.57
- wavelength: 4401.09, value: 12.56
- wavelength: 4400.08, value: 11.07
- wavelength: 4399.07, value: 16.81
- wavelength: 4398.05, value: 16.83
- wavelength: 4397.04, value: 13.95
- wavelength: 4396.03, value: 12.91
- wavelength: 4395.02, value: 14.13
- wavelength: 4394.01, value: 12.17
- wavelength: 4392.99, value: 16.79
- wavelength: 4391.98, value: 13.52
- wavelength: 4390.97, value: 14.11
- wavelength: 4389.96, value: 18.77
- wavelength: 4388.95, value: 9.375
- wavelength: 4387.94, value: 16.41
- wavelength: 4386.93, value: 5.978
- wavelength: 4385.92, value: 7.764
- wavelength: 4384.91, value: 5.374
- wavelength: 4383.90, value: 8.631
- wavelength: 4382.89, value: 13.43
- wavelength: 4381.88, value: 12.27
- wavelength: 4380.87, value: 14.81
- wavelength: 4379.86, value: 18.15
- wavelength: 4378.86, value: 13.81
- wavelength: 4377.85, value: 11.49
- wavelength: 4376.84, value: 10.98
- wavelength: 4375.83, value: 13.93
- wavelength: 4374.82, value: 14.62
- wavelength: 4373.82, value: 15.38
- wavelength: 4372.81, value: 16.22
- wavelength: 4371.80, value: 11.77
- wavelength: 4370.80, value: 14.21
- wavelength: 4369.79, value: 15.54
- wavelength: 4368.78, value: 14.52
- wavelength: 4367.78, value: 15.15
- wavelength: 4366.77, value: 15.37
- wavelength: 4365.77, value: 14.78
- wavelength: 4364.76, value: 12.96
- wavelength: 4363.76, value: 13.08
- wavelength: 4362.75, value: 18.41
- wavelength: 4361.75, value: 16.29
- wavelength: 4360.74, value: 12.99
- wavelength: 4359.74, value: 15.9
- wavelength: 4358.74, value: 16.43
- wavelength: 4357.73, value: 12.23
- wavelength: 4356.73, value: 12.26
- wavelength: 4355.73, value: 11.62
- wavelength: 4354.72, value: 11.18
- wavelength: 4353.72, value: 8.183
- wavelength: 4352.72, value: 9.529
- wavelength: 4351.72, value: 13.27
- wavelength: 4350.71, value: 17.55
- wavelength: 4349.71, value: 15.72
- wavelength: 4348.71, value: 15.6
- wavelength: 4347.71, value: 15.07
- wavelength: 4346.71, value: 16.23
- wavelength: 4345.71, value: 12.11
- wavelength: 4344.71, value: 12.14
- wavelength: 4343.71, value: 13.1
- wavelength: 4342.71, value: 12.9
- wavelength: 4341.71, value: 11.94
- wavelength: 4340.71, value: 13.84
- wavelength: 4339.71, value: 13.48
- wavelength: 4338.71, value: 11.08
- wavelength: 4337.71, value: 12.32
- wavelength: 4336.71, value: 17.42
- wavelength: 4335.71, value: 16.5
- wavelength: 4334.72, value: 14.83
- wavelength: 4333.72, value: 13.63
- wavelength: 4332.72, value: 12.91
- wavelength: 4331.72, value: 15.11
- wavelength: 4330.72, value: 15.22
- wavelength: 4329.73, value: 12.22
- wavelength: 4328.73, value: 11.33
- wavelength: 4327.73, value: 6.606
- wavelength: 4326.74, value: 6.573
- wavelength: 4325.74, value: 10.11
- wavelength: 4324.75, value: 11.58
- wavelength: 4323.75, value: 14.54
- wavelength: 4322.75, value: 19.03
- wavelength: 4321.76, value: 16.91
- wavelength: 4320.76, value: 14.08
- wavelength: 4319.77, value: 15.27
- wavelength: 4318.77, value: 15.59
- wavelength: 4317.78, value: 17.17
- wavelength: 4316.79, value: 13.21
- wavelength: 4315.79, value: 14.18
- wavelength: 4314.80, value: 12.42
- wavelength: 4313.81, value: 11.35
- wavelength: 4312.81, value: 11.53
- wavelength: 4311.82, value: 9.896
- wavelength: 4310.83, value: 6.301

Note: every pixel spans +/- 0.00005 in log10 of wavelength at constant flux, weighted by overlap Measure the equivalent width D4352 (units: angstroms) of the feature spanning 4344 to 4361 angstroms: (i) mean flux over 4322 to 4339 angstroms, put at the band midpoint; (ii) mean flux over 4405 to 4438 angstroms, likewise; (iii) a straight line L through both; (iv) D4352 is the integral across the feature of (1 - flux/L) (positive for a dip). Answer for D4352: -0.18 angstroms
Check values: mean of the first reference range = 13.1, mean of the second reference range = 13.9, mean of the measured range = 13.4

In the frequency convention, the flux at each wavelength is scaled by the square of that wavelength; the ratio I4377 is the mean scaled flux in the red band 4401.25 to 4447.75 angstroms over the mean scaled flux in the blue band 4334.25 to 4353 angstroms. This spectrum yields 1.1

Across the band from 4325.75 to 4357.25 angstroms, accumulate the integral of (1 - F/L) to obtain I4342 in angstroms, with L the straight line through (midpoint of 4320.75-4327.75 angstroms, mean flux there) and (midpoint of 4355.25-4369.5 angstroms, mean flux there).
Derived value 1.4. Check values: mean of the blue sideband 12.7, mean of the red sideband 14.5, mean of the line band 12.9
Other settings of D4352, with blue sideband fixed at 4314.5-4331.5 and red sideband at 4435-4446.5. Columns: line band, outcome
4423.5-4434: -0.5 angstroms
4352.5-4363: 0.4 angstroms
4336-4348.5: -0.1 angstroms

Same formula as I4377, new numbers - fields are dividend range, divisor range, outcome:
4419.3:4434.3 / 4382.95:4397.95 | 1.27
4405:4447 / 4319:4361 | 1.10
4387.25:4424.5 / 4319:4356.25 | 1.07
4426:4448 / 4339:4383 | 1.11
